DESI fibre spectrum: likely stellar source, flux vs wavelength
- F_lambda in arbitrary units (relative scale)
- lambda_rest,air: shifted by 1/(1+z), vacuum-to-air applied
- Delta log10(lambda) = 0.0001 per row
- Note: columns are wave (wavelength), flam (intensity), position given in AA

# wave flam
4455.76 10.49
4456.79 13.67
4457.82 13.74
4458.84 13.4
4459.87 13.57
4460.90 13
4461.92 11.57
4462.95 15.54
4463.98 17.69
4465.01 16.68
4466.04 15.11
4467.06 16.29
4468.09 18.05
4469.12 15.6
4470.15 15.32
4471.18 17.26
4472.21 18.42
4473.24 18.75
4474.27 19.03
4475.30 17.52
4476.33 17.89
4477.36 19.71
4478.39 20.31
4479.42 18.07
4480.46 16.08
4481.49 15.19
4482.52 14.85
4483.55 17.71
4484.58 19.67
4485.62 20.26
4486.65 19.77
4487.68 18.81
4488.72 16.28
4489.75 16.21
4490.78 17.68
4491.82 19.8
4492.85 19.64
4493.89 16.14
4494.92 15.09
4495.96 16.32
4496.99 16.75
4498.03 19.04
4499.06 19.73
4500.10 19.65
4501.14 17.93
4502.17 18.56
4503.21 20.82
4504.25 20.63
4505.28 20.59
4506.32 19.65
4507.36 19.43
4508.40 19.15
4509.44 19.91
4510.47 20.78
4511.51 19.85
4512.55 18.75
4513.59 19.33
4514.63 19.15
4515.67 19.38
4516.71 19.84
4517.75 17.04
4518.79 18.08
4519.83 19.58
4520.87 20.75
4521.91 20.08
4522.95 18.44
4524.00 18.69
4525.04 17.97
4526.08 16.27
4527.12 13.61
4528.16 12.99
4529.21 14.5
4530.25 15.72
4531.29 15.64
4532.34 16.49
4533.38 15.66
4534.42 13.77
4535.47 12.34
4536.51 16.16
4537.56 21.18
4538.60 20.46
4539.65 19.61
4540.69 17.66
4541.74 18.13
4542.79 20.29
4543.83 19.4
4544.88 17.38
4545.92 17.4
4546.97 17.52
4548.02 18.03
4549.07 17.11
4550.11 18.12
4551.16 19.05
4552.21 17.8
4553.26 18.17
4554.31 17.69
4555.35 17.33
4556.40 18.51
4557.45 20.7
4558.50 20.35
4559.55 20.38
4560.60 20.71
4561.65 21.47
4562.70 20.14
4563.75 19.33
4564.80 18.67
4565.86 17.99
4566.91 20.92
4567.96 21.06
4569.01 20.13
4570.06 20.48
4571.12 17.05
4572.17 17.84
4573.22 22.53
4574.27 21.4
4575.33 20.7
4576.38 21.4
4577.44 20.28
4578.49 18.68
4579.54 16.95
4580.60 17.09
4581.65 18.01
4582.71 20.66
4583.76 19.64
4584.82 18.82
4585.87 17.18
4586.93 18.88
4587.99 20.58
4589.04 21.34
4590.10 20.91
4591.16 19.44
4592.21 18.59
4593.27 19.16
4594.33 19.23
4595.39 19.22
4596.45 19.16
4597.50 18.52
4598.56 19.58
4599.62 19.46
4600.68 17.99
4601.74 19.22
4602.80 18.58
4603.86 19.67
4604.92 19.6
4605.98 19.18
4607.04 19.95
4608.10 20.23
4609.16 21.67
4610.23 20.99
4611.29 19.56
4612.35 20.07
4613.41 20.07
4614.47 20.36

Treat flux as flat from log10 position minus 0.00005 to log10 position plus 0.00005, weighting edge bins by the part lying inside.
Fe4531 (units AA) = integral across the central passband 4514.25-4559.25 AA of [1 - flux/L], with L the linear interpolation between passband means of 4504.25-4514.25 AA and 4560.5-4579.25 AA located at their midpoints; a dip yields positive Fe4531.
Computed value 4.73 AA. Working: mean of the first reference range 19.8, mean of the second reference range 20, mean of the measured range 17.8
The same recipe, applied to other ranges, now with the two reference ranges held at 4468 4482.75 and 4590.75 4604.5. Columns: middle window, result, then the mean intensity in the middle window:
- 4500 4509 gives -0.87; 19.6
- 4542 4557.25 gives 0.22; 18.2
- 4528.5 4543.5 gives 1.09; 17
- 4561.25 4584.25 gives -1.10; 19.6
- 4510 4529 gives -0.25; 18.3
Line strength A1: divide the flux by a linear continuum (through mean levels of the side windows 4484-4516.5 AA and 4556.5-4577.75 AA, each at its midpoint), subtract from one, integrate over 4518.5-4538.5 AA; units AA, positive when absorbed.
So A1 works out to 2.7 AA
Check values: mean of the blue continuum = 18.9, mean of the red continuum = 20.1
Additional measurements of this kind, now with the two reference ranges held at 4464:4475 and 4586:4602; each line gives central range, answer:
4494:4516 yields -1.58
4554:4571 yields -0.83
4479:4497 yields -0.05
